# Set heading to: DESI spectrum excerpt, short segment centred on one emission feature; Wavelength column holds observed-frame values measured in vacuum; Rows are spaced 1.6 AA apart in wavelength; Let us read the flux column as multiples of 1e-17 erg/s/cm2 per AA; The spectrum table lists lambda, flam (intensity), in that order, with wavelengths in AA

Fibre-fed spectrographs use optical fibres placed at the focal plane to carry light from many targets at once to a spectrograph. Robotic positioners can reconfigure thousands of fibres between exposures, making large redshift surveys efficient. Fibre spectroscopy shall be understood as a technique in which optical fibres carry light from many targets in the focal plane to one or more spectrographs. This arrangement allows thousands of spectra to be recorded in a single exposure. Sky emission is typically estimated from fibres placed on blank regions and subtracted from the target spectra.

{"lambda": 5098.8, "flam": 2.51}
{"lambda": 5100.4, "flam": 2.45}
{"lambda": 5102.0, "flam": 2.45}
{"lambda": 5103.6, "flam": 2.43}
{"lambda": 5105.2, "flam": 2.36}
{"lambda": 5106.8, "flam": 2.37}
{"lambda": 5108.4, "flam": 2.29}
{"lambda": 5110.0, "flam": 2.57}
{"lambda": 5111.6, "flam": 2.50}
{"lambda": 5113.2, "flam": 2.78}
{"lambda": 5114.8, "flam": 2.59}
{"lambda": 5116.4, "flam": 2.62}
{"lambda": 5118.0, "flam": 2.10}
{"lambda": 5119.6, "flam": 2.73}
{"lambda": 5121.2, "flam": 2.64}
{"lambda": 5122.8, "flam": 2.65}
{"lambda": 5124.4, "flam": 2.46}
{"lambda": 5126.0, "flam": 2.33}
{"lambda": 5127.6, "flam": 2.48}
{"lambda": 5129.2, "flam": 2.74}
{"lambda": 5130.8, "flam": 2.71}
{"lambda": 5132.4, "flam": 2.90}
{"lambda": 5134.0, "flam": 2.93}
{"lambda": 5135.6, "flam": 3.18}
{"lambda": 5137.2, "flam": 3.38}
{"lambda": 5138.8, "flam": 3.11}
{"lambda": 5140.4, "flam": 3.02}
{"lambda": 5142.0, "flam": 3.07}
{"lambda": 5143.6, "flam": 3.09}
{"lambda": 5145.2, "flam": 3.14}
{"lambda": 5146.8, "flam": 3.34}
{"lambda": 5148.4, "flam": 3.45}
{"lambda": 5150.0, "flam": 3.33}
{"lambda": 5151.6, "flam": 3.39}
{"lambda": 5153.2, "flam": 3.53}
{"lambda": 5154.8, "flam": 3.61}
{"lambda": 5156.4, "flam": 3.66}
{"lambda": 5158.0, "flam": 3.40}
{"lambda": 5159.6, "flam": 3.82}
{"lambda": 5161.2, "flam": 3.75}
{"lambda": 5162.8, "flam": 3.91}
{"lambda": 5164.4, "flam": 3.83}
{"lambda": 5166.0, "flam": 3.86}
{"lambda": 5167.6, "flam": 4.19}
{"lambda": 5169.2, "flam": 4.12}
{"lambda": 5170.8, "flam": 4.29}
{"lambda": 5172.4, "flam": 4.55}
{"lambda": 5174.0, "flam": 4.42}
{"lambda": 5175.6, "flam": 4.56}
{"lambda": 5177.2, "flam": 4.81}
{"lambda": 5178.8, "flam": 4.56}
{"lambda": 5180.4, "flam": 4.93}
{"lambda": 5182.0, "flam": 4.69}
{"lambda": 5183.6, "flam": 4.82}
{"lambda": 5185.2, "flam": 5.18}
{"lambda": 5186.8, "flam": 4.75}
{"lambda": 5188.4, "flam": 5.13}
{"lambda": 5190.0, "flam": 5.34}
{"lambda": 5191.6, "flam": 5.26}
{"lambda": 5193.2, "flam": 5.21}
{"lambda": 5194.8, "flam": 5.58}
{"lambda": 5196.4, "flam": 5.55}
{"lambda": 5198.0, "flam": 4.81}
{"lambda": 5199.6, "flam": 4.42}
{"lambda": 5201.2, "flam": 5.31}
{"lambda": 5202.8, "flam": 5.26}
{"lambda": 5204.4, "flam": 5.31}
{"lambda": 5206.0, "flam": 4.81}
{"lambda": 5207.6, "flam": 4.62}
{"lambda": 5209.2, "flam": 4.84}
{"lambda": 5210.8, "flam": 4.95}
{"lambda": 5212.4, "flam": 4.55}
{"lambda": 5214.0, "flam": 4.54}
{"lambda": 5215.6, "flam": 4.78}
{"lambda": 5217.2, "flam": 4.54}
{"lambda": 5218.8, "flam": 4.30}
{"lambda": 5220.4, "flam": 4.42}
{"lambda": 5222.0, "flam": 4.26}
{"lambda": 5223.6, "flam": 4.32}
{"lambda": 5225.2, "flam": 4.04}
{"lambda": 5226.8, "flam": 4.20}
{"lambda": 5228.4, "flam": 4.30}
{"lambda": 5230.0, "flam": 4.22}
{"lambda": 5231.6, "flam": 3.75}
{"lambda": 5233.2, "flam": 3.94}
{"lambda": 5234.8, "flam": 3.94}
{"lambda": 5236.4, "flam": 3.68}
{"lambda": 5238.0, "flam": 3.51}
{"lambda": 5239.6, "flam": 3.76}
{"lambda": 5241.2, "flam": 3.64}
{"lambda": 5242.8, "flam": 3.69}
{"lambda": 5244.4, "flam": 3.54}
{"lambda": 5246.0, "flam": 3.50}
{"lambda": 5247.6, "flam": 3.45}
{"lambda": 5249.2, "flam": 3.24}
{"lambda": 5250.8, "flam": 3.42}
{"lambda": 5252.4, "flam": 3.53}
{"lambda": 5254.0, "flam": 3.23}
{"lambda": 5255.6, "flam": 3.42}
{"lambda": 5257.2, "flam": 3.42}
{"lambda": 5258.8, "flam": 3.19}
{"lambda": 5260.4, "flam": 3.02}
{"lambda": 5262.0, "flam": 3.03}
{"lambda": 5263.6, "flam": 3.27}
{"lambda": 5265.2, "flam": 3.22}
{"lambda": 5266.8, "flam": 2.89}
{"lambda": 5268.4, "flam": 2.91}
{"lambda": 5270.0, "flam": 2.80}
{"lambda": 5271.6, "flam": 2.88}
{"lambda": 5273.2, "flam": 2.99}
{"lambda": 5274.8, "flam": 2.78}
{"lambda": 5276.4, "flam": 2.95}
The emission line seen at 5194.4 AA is C IV 1549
